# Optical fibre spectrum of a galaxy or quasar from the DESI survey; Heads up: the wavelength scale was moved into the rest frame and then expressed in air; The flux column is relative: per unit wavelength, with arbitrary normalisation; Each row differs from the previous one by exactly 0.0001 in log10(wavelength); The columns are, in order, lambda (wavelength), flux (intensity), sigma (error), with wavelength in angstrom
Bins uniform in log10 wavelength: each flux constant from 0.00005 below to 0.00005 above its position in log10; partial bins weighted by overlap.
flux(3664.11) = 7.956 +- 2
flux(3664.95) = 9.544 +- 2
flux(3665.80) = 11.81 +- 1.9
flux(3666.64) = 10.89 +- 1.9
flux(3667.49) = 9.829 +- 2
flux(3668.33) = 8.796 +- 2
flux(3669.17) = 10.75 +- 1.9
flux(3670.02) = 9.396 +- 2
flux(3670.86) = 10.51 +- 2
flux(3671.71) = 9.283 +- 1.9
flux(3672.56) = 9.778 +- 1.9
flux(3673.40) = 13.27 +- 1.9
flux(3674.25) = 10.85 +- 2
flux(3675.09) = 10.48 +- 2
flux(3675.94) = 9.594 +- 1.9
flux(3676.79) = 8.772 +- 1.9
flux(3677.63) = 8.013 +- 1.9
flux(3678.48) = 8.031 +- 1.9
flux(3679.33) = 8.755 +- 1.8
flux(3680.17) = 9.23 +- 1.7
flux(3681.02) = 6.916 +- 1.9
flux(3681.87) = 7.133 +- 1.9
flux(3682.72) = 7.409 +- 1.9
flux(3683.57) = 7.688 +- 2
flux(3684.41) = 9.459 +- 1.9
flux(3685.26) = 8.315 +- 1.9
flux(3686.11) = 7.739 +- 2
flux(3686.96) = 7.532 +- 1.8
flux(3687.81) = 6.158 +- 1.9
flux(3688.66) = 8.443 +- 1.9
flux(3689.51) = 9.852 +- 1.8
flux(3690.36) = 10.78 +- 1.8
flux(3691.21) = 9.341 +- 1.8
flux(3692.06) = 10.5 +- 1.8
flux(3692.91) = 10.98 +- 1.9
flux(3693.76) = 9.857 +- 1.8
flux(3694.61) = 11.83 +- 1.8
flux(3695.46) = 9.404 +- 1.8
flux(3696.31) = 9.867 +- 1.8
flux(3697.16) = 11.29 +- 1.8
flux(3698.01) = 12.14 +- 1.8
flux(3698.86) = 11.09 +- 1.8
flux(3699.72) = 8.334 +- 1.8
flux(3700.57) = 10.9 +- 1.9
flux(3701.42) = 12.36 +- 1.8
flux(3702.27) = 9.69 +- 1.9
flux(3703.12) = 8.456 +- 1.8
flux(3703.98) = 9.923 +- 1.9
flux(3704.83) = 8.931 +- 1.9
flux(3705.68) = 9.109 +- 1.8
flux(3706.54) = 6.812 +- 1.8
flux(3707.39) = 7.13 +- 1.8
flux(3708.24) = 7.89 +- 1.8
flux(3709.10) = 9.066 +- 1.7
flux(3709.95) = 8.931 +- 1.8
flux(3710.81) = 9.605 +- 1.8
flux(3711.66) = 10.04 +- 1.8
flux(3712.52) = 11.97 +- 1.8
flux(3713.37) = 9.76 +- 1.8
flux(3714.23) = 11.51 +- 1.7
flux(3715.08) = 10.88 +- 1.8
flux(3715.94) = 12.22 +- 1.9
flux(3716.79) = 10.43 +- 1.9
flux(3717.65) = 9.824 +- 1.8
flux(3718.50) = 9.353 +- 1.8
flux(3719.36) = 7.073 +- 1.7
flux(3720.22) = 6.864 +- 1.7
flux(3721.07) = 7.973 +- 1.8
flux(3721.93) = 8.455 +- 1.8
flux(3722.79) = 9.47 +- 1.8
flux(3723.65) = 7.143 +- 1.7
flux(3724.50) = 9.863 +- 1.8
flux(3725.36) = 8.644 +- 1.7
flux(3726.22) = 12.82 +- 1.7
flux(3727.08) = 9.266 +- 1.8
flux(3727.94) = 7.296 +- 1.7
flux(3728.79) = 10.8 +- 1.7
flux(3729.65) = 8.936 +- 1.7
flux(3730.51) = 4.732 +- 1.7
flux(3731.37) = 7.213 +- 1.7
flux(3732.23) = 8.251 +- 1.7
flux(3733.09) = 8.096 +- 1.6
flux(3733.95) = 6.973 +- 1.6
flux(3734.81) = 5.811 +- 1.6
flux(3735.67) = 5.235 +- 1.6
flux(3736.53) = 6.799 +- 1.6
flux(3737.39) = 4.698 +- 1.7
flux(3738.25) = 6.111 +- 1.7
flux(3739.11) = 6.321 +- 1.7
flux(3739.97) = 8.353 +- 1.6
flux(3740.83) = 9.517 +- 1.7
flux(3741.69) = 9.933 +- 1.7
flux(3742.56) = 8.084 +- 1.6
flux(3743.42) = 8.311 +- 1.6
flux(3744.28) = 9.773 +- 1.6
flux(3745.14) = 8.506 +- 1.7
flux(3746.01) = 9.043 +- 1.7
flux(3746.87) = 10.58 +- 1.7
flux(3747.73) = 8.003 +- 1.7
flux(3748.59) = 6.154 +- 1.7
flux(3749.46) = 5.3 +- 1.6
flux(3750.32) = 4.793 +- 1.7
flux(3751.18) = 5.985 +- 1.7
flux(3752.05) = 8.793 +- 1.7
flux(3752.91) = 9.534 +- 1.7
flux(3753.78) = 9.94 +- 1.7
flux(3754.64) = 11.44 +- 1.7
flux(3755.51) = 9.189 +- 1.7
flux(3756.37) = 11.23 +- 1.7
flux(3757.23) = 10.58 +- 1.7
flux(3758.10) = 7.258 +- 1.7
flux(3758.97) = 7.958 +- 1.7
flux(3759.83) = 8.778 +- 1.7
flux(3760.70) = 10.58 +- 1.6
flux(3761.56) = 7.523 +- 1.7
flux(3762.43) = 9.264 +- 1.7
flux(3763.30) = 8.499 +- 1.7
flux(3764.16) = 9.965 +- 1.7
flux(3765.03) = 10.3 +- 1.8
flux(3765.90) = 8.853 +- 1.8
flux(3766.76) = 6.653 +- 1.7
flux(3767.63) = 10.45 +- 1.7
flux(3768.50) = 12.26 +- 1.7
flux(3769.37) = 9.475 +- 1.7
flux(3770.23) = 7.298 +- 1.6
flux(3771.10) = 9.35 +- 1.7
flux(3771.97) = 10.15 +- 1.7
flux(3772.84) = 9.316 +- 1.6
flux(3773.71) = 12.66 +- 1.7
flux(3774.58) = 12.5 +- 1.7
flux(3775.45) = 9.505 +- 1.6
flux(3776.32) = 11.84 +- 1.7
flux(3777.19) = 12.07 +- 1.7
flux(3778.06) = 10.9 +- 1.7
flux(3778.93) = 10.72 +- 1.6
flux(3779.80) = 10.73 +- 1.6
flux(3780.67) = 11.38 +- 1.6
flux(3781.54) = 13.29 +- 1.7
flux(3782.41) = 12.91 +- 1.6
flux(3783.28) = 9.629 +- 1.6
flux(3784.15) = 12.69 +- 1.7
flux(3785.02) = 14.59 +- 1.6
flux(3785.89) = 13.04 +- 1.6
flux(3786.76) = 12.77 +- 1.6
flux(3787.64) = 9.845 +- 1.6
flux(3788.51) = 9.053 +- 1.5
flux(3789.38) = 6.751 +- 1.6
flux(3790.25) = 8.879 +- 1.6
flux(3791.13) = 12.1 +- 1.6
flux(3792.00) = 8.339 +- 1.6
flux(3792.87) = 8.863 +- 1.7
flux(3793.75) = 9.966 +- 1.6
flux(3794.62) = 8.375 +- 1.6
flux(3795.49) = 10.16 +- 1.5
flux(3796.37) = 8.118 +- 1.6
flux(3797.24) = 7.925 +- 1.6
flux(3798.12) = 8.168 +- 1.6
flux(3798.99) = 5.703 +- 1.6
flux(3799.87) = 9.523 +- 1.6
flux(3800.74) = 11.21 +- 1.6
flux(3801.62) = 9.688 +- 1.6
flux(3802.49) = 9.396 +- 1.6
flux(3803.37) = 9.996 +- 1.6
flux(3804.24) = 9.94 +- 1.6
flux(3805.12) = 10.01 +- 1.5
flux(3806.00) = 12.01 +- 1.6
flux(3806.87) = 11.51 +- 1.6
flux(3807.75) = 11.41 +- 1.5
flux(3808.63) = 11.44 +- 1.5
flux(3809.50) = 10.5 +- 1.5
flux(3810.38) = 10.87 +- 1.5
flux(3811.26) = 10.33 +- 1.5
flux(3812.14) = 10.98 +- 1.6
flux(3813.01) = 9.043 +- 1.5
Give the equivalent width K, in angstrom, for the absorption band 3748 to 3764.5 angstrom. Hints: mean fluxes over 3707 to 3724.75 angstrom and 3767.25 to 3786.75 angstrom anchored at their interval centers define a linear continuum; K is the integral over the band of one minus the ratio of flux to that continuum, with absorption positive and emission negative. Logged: 3.2 angstrom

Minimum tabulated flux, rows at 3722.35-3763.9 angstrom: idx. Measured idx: 4.698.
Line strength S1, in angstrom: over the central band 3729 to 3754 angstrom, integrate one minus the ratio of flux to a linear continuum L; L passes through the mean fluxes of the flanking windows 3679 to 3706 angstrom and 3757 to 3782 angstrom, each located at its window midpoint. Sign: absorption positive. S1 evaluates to 5.59 angstrom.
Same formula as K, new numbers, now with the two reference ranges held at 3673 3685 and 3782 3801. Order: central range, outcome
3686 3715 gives -1.65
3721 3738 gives 2.68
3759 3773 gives 0.64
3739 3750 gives 1.38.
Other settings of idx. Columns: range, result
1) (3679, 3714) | 6.158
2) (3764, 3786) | 6.653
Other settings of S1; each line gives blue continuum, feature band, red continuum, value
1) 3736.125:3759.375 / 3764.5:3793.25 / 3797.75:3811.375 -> -4.1 angstrom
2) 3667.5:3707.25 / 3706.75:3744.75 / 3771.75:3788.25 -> 6.4 angstrom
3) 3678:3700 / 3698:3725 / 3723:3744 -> -2.8 angstrom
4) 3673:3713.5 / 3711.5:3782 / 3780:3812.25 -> 5.7 angstrom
